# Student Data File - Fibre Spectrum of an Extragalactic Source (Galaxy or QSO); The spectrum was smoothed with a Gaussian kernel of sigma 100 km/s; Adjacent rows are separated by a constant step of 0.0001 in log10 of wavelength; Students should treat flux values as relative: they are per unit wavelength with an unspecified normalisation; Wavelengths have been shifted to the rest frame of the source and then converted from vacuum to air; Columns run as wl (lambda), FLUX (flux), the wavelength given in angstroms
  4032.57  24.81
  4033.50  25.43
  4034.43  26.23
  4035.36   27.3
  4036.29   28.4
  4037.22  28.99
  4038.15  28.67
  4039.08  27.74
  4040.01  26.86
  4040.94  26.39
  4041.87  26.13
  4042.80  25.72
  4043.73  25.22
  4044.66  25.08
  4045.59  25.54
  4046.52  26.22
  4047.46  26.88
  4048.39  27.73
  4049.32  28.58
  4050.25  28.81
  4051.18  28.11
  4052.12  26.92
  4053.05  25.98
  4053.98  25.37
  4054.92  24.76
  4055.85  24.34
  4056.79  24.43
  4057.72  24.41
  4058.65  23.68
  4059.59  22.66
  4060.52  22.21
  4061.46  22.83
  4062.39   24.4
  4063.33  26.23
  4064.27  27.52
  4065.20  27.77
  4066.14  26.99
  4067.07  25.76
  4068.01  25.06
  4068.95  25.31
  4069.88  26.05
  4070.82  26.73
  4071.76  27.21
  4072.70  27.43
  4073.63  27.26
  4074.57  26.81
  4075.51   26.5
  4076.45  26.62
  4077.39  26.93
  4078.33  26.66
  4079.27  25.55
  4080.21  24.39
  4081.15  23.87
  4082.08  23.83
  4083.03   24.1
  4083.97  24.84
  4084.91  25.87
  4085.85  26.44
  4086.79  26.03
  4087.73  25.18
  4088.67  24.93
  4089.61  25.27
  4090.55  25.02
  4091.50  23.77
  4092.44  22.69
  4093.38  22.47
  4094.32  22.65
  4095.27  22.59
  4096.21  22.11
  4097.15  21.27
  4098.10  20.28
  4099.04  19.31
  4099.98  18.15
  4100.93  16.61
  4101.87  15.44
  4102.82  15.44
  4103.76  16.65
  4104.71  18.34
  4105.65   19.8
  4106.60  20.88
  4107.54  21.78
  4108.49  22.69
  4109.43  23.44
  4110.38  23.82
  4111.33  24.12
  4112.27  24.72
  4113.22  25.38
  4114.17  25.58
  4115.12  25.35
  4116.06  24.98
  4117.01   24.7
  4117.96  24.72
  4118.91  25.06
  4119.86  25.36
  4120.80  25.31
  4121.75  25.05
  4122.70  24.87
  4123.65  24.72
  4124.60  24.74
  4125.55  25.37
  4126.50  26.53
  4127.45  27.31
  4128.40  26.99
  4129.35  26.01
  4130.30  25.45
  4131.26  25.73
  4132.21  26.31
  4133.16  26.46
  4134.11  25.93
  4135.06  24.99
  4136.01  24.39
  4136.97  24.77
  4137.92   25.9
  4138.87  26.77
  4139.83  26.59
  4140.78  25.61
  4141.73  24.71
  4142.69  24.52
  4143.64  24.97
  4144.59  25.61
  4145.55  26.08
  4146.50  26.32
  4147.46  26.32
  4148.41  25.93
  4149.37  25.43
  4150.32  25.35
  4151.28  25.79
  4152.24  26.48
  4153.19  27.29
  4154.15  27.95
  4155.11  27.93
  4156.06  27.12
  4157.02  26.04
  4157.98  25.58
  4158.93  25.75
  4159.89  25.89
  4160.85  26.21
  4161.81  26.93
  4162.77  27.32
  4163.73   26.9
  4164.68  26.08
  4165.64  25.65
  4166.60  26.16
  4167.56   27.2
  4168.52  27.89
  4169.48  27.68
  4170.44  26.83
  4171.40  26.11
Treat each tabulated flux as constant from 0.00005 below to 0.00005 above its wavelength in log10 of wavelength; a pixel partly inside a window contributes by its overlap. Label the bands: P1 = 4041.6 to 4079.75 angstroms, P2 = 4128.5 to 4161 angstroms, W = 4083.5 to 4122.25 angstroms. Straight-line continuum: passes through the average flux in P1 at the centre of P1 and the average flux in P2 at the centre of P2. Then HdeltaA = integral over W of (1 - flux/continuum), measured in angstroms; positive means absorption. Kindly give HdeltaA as 4.7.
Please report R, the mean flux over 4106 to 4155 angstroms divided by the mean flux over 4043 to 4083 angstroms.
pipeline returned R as 0.98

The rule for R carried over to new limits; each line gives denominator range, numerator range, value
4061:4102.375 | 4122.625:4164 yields 1.07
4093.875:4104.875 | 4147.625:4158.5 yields 1.39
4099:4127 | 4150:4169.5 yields 1.17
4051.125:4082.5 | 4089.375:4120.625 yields 0.87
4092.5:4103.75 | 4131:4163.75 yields 1.32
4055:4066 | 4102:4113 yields 0.85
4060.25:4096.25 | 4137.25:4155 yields 1.03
